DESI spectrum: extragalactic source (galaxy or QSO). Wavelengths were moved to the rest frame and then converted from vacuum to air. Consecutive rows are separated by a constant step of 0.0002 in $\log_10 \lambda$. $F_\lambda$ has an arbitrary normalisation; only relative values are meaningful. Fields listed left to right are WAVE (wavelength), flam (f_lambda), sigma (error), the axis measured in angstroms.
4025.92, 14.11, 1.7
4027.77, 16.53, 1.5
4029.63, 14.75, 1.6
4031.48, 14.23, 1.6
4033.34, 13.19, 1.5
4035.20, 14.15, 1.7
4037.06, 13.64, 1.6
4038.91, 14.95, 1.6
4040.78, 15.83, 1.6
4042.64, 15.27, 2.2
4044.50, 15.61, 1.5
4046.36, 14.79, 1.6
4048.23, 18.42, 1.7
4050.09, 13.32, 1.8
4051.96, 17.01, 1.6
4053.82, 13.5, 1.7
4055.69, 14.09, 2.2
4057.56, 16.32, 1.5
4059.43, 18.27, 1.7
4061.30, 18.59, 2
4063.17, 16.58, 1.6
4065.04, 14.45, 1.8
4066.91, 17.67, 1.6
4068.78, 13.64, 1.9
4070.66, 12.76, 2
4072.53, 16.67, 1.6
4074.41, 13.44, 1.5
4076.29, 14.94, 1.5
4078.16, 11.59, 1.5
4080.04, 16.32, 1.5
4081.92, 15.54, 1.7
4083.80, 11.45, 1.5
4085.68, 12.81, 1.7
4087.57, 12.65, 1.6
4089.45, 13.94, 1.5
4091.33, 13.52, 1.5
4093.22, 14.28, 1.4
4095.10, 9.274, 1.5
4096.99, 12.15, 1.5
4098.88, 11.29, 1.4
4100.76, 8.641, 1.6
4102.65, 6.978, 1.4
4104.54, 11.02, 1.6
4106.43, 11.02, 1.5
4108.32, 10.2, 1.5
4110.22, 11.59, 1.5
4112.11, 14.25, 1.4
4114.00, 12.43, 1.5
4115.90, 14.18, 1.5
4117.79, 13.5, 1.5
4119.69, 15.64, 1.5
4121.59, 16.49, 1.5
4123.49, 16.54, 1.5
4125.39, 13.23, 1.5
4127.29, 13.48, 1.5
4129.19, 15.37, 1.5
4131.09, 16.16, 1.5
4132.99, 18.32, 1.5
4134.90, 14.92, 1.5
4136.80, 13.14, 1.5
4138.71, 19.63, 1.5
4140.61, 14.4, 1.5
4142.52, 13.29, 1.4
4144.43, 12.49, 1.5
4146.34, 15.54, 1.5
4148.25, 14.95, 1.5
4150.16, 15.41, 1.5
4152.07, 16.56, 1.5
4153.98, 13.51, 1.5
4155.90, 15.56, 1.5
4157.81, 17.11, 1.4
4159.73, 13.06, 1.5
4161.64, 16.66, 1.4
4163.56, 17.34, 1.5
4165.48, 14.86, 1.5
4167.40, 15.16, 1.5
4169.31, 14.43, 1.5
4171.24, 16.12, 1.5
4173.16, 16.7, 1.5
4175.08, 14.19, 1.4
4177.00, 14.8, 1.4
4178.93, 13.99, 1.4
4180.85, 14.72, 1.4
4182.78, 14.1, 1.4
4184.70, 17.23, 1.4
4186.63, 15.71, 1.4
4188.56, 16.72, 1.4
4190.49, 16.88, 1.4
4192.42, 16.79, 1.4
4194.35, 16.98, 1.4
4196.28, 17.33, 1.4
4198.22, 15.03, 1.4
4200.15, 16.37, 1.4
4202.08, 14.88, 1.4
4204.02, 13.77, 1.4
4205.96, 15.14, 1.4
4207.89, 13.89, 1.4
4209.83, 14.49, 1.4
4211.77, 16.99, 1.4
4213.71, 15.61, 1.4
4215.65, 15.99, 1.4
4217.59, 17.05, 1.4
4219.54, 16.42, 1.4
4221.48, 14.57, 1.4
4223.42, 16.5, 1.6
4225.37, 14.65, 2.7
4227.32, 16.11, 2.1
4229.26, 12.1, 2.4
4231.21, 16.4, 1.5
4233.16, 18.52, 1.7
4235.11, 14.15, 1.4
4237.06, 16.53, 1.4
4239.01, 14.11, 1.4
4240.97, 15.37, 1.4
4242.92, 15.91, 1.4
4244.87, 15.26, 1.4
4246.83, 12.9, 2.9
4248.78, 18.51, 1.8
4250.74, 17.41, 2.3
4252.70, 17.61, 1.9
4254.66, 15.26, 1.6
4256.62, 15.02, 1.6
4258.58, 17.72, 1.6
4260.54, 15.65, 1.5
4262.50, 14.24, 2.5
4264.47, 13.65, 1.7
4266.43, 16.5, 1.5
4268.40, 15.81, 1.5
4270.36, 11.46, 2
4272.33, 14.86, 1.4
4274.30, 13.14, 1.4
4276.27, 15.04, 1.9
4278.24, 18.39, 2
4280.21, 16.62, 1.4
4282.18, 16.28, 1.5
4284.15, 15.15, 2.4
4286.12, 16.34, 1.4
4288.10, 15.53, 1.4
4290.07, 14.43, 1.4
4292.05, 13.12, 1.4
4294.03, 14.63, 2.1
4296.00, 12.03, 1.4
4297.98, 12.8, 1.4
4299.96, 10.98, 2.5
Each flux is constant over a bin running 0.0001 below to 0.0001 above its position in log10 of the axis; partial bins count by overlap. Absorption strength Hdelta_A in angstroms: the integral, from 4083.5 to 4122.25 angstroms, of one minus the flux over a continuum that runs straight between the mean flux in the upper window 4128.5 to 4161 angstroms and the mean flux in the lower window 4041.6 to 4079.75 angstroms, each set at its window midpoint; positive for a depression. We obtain 7.80 angstroms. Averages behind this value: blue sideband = 15.4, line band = 12.2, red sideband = 15.3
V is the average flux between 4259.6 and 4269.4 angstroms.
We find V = 15.2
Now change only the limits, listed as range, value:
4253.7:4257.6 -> 15.1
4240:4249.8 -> 15.6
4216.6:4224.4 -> 16.1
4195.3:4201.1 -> 16.2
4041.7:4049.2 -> 16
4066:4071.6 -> 14.7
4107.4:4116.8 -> 12.5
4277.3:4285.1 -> 16.6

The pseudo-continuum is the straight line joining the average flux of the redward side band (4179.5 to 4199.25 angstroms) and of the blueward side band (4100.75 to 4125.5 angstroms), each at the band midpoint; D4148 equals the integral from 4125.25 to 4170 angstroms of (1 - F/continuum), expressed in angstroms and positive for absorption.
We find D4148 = -3.2 angstroms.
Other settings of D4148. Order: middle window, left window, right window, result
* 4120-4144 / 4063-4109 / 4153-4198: -1.80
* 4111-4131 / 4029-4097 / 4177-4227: 0.66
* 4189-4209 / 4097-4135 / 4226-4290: -1.60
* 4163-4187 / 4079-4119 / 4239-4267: -2.29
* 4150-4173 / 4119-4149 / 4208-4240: -0.29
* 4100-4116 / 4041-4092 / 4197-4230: 4.29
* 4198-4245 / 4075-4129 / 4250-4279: -2.27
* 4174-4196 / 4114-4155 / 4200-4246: -0.65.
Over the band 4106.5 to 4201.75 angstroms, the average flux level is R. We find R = 15.1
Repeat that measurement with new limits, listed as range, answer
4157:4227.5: 15.6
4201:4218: 15.3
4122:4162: 15.2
